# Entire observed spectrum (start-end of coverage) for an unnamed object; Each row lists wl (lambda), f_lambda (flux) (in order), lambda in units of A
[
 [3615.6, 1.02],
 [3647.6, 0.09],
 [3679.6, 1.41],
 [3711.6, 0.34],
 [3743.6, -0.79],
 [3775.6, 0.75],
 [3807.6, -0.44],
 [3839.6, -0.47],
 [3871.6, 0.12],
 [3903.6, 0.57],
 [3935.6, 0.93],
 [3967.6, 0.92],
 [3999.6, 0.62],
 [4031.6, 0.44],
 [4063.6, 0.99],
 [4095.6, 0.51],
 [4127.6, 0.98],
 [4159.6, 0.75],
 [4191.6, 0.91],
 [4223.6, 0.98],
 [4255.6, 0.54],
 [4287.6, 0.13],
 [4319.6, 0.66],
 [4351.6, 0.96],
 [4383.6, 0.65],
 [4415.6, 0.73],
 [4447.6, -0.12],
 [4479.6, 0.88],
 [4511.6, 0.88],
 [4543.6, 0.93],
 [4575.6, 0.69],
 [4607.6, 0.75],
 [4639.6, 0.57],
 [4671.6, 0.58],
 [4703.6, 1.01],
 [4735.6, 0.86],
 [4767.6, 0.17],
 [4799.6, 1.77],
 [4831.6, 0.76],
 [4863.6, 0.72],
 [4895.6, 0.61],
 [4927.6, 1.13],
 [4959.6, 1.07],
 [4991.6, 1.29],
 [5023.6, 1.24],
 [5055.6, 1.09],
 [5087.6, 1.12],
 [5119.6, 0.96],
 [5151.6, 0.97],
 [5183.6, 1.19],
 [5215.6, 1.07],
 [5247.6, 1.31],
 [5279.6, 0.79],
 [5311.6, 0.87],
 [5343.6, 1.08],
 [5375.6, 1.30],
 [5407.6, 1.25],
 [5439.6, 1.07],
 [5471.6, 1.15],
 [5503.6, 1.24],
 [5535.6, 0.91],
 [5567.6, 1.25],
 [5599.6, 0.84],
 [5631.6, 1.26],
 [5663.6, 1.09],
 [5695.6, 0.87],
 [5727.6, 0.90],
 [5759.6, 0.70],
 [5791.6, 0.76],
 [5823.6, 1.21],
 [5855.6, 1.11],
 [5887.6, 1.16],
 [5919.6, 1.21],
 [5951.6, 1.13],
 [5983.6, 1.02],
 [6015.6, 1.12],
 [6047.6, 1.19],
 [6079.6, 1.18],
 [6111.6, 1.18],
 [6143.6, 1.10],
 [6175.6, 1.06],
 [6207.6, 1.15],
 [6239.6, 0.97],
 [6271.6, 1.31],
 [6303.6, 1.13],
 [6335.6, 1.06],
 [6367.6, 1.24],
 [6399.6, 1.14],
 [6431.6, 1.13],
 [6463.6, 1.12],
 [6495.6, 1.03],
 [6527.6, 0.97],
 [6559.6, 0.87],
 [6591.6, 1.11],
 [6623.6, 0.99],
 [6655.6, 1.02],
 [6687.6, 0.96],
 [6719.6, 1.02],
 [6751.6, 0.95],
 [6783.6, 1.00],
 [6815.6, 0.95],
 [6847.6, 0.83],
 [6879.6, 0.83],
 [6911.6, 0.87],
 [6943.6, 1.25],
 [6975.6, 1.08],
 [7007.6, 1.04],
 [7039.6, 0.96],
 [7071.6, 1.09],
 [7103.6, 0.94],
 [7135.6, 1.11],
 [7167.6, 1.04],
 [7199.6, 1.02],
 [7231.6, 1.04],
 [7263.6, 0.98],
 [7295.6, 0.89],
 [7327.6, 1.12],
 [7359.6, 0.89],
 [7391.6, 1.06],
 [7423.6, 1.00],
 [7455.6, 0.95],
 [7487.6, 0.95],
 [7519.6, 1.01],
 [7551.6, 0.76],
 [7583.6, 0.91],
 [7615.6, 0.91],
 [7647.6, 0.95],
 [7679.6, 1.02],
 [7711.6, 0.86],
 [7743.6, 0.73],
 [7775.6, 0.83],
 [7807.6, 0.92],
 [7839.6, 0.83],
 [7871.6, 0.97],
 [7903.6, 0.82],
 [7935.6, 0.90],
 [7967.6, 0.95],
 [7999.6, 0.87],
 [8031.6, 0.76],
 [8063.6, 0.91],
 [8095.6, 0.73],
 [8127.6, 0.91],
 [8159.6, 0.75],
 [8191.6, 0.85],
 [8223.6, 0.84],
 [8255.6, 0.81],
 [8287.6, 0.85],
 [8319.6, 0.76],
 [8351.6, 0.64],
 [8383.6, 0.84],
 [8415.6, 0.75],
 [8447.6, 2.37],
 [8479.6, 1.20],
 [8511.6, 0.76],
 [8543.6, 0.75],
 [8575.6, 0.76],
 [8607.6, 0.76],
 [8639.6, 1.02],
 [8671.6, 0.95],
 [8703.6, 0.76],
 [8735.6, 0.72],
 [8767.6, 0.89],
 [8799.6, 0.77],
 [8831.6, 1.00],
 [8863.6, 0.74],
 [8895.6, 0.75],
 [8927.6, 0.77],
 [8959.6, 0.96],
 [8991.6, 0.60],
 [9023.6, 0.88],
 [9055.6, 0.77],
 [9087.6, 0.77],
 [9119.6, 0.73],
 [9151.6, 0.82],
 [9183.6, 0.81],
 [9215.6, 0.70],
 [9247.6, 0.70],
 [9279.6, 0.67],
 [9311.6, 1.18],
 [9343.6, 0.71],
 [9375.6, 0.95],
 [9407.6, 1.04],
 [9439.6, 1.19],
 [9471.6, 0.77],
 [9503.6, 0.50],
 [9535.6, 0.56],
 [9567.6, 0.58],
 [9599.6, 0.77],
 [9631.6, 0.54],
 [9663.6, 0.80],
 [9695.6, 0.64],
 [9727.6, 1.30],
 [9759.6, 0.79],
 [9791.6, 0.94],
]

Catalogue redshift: 0.29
